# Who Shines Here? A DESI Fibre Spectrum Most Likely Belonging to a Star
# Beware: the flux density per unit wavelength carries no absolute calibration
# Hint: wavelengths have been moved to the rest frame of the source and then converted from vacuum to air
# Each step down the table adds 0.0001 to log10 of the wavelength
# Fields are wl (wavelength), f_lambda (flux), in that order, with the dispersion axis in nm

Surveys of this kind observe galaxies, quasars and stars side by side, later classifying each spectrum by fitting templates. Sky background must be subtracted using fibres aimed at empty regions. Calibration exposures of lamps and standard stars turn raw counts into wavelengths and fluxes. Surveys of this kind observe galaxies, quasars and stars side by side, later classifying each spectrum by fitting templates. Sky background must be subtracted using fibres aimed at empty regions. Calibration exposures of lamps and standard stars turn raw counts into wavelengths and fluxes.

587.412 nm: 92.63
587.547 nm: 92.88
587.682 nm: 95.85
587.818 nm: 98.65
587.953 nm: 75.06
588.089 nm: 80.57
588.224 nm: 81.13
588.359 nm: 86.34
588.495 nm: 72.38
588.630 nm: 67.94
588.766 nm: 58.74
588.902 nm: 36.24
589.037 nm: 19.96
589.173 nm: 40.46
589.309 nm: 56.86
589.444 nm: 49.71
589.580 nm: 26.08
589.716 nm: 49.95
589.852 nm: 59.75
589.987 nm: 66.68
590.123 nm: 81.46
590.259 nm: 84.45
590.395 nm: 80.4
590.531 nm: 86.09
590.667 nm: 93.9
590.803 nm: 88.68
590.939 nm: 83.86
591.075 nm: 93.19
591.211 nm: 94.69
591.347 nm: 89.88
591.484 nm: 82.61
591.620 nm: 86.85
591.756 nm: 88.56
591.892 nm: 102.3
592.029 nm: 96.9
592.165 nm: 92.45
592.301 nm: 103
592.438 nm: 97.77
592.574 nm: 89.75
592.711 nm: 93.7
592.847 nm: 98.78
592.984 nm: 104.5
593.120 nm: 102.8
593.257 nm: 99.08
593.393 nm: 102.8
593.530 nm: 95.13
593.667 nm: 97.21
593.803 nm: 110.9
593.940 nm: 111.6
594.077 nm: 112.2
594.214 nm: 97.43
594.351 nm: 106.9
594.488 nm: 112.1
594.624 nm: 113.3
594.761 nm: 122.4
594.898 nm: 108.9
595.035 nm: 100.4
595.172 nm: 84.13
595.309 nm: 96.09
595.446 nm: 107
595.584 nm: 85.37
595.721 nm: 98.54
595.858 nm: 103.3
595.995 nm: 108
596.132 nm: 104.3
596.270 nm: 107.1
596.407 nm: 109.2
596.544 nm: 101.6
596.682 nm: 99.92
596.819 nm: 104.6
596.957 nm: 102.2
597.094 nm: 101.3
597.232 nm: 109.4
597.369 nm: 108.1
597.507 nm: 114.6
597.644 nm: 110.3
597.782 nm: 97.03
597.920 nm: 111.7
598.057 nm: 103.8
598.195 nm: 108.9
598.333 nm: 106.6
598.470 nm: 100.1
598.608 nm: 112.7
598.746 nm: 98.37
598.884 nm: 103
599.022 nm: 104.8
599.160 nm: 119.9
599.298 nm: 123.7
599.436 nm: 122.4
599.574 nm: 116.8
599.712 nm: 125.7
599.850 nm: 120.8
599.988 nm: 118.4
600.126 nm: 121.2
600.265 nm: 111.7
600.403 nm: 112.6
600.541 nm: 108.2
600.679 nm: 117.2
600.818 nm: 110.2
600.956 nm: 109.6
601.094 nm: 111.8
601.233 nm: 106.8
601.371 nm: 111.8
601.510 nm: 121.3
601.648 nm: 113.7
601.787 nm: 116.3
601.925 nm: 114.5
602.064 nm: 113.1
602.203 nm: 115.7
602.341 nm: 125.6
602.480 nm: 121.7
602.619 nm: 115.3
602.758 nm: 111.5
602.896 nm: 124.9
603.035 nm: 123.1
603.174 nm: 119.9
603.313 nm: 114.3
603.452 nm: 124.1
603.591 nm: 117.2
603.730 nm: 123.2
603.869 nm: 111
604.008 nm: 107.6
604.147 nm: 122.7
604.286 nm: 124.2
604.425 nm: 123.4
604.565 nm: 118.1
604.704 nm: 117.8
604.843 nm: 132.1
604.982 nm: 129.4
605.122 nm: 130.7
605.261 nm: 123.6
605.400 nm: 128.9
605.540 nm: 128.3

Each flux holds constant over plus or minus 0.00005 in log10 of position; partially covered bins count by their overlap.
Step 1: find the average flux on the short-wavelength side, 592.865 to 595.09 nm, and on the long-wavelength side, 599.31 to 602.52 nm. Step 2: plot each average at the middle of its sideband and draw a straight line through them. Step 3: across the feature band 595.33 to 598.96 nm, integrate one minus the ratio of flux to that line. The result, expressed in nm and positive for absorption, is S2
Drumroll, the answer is 0.20 nm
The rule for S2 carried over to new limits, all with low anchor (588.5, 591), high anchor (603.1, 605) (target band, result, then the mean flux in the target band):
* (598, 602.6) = -0.38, 114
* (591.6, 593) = -0.43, 95.8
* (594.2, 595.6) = -0.34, 104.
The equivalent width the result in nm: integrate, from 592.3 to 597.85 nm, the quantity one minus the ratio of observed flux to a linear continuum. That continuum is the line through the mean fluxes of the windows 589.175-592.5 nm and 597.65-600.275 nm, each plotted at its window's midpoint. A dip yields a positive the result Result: -0.40 nm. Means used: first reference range 79.9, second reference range 112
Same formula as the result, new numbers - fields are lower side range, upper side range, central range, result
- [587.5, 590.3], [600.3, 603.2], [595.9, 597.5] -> -0.162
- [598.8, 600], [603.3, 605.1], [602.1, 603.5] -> 0.004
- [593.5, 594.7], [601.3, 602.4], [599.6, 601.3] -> 0.001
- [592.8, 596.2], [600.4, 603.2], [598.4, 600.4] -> -0.048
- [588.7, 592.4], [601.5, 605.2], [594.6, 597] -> -0.265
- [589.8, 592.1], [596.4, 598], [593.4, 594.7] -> -0.141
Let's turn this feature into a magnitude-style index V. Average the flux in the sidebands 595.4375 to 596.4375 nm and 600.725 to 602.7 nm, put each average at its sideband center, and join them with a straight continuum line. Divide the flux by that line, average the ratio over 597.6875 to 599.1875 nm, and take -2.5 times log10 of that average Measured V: 0.02 mag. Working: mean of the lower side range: 102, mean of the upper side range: 115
